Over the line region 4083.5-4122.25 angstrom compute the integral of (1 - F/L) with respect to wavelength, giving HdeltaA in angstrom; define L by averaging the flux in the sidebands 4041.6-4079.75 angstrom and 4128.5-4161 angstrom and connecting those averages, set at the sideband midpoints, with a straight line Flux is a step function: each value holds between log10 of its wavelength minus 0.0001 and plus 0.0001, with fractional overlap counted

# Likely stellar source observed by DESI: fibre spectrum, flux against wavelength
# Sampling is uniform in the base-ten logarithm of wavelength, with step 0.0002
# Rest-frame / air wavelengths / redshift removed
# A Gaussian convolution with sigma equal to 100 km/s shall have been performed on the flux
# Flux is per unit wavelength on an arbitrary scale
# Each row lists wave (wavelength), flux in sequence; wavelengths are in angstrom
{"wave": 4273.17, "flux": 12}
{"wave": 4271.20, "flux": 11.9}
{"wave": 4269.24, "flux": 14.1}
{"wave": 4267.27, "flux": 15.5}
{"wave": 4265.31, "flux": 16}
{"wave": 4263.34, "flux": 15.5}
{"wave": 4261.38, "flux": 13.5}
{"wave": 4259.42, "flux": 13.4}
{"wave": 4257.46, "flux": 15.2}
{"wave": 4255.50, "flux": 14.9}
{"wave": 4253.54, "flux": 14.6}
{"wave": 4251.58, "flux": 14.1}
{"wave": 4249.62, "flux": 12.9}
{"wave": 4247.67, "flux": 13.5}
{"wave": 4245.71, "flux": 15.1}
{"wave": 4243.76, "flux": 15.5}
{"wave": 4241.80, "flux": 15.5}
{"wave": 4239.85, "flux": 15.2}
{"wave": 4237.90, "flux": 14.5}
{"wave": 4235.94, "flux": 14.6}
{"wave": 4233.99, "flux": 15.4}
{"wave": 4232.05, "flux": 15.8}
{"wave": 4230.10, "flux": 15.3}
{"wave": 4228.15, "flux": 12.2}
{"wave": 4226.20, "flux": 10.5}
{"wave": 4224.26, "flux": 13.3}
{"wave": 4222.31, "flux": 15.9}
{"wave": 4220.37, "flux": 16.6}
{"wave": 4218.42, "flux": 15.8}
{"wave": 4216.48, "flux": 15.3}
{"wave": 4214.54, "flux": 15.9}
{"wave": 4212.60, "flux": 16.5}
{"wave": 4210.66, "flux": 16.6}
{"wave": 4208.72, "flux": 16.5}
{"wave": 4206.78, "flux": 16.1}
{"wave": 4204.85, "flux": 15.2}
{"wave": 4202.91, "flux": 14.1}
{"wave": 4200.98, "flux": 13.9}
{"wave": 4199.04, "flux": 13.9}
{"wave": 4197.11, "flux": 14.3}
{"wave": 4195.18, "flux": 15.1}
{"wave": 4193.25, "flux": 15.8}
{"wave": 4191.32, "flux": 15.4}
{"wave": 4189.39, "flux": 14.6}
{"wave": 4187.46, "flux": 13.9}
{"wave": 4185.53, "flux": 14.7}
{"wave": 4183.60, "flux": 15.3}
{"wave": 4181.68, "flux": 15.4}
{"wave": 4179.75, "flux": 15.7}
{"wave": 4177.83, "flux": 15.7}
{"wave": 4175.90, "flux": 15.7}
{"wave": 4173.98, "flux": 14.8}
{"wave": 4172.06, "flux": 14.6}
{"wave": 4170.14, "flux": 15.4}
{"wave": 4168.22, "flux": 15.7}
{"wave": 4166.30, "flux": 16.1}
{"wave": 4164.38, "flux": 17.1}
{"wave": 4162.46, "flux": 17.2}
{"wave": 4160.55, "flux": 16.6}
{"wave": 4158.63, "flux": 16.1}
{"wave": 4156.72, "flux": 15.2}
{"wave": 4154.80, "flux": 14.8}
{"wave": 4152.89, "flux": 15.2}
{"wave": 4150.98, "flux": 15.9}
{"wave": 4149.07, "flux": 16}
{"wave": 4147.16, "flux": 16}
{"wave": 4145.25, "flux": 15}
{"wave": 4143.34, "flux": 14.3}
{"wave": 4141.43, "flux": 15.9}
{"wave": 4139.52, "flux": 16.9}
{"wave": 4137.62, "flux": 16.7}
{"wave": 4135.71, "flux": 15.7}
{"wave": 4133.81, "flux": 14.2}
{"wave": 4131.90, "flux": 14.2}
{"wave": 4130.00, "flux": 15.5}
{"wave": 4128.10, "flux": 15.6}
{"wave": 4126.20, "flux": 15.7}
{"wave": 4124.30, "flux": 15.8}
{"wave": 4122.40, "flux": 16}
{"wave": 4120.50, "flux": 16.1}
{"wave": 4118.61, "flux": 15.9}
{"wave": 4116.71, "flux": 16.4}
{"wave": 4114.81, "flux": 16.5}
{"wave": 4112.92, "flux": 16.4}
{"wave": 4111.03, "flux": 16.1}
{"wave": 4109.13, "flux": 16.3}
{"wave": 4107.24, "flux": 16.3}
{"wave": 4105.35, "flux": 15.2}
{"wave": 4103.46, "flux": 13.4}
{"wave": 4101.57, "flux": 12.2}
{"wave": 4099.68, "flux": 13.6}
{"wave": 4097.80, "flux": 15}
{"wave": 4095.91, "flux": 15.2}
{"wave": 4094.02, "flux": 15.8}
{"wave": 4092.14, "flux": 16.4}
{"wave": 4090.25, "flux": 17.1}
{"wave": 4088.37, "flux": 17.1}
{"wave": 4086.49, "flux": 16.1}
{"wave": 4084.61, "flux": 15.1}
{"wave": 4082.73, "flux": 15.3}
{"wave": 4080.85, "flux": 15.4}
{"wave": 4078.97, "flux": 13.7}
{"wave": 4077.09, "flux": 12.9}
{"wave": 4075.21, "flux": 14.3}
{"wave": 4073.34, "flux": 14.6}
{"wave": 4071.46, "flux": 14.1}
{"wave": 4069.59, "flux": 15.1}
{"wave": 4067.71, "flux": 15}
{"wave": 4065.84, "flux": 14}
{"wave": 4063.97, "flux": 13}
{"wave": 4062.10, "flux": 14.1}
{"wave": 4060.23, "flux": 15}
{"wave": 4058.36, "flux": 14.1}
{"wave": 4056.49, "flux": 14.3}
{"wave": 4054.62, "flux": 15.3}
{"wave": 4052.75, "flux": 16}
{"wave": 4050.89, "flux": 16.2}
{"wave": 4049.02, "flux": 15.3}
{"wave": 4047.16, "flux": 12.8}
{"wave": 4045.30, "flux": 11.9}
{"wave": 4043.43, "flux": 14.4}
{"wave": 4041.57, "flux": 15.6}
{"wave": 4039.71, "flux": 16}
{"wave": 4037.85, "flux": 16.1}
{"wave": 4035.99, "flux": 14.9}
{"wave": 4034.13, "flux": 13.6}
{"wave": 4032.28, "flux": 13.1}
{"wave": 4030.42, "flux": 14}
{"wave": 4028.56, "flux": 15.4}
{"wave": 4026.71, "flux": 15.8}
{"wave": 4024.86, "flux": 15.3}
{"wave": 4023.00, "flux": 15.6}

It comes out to -1.78 angstrom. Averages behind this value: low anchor 14.3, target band 15.6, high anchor 15.5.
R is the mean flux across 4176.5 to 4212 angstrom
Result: 15.1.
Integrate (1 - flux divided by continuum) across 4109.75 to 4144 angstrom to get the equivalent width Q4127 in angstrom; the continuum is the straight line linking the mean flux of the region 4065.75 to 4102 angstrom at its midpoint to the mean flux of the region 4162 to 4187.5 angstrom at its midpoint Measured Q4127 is -1.2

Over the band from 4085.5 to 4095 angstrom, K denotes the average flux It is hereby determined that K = 16.5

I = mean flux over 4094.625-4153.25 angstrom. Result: 15.5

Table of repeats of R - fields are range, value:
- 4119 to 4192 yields 15.5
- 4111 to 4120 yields 16.3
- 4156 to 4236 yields 15.2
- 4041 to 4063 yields 14.6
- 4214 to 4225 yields 15.5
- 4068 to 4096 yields 15.2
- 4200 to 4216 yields 15.6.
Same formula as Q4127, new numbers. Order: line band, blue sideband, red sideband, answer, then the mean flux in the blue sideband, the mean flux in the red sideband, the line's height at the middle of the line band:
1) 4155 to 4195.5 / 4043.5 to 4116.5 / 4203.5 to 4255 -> -1.62 angstrom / 14.9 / 14.9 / 14.9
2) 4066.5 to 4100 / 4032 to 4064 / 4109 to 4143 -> 0.11 angstrom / 14.6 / 15.8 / 15.2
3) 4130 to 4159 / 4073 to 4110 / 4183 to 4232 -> -0.90 angstrom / 15.1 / 14.9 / 15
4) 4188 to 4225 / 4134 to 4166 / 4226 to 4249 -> -0.74 angstrom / 15.9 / 14.5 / 15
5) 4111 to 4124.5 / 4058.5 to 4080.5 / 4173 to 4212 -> -1.49 angstrom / 14.2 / 15.1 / 14.6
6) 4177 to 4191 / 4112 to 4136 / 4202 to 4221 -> 0.66 angstrom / 15.7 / 15.8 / 15.8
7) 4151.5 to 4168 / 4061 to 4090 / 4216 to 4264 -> -1.56 angstrom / 14.7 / 14.5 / 14.6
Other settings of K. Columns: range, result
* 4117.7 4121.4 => 16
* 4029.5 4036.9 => 13.9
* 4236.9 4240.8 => 14.8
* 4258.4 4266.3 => 14.6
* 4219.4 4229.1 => 13.7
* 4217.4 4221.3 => 16.2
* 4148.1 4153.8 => 15.7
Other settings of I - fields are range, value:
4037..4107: 14.8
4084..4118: 15.6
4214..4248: 14.8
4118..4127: 15.9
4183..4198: 14.9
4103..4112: 15.6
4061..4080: 14.1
